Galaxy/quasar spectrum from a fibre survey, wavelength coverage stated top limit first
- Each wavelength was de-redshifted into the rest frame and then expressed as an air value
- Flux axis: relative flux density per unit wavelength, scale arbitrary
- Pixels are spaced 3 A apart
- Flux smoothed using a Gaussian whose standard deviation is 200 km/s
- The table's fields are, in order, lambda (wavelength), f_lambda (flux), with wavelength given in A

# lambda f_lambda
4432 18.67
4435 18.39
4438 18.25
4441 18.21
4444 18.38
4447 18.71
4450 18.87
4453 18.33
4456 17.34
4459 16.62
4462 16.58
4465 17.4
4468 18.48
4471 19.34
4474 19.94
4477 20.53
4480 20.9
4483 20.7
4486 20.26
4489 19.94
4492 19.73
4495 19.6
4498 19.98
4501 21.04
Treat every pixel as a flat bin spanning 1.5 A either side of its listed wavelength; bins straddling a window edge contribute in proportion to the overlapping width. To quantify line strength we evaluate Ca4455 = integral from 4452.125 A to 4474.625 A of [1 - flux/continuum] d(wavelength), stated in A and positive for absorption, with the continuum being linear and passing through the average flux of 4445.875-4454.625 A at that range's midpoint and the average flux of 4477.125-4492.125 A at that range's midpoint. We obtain 1.6 A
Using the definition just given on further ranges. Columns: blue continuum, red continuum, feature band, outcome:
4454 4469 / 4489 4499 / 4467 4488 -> -1.7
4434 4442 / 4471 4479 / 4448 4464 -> 1.3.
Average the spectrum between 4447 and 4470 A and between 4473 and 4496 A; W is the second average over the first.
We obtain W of 1.1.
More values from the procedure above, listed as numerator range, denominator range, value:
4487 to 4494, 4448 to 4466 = 1.13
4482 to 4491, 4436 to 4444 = 1.11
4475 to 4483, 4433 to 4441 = 1.13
